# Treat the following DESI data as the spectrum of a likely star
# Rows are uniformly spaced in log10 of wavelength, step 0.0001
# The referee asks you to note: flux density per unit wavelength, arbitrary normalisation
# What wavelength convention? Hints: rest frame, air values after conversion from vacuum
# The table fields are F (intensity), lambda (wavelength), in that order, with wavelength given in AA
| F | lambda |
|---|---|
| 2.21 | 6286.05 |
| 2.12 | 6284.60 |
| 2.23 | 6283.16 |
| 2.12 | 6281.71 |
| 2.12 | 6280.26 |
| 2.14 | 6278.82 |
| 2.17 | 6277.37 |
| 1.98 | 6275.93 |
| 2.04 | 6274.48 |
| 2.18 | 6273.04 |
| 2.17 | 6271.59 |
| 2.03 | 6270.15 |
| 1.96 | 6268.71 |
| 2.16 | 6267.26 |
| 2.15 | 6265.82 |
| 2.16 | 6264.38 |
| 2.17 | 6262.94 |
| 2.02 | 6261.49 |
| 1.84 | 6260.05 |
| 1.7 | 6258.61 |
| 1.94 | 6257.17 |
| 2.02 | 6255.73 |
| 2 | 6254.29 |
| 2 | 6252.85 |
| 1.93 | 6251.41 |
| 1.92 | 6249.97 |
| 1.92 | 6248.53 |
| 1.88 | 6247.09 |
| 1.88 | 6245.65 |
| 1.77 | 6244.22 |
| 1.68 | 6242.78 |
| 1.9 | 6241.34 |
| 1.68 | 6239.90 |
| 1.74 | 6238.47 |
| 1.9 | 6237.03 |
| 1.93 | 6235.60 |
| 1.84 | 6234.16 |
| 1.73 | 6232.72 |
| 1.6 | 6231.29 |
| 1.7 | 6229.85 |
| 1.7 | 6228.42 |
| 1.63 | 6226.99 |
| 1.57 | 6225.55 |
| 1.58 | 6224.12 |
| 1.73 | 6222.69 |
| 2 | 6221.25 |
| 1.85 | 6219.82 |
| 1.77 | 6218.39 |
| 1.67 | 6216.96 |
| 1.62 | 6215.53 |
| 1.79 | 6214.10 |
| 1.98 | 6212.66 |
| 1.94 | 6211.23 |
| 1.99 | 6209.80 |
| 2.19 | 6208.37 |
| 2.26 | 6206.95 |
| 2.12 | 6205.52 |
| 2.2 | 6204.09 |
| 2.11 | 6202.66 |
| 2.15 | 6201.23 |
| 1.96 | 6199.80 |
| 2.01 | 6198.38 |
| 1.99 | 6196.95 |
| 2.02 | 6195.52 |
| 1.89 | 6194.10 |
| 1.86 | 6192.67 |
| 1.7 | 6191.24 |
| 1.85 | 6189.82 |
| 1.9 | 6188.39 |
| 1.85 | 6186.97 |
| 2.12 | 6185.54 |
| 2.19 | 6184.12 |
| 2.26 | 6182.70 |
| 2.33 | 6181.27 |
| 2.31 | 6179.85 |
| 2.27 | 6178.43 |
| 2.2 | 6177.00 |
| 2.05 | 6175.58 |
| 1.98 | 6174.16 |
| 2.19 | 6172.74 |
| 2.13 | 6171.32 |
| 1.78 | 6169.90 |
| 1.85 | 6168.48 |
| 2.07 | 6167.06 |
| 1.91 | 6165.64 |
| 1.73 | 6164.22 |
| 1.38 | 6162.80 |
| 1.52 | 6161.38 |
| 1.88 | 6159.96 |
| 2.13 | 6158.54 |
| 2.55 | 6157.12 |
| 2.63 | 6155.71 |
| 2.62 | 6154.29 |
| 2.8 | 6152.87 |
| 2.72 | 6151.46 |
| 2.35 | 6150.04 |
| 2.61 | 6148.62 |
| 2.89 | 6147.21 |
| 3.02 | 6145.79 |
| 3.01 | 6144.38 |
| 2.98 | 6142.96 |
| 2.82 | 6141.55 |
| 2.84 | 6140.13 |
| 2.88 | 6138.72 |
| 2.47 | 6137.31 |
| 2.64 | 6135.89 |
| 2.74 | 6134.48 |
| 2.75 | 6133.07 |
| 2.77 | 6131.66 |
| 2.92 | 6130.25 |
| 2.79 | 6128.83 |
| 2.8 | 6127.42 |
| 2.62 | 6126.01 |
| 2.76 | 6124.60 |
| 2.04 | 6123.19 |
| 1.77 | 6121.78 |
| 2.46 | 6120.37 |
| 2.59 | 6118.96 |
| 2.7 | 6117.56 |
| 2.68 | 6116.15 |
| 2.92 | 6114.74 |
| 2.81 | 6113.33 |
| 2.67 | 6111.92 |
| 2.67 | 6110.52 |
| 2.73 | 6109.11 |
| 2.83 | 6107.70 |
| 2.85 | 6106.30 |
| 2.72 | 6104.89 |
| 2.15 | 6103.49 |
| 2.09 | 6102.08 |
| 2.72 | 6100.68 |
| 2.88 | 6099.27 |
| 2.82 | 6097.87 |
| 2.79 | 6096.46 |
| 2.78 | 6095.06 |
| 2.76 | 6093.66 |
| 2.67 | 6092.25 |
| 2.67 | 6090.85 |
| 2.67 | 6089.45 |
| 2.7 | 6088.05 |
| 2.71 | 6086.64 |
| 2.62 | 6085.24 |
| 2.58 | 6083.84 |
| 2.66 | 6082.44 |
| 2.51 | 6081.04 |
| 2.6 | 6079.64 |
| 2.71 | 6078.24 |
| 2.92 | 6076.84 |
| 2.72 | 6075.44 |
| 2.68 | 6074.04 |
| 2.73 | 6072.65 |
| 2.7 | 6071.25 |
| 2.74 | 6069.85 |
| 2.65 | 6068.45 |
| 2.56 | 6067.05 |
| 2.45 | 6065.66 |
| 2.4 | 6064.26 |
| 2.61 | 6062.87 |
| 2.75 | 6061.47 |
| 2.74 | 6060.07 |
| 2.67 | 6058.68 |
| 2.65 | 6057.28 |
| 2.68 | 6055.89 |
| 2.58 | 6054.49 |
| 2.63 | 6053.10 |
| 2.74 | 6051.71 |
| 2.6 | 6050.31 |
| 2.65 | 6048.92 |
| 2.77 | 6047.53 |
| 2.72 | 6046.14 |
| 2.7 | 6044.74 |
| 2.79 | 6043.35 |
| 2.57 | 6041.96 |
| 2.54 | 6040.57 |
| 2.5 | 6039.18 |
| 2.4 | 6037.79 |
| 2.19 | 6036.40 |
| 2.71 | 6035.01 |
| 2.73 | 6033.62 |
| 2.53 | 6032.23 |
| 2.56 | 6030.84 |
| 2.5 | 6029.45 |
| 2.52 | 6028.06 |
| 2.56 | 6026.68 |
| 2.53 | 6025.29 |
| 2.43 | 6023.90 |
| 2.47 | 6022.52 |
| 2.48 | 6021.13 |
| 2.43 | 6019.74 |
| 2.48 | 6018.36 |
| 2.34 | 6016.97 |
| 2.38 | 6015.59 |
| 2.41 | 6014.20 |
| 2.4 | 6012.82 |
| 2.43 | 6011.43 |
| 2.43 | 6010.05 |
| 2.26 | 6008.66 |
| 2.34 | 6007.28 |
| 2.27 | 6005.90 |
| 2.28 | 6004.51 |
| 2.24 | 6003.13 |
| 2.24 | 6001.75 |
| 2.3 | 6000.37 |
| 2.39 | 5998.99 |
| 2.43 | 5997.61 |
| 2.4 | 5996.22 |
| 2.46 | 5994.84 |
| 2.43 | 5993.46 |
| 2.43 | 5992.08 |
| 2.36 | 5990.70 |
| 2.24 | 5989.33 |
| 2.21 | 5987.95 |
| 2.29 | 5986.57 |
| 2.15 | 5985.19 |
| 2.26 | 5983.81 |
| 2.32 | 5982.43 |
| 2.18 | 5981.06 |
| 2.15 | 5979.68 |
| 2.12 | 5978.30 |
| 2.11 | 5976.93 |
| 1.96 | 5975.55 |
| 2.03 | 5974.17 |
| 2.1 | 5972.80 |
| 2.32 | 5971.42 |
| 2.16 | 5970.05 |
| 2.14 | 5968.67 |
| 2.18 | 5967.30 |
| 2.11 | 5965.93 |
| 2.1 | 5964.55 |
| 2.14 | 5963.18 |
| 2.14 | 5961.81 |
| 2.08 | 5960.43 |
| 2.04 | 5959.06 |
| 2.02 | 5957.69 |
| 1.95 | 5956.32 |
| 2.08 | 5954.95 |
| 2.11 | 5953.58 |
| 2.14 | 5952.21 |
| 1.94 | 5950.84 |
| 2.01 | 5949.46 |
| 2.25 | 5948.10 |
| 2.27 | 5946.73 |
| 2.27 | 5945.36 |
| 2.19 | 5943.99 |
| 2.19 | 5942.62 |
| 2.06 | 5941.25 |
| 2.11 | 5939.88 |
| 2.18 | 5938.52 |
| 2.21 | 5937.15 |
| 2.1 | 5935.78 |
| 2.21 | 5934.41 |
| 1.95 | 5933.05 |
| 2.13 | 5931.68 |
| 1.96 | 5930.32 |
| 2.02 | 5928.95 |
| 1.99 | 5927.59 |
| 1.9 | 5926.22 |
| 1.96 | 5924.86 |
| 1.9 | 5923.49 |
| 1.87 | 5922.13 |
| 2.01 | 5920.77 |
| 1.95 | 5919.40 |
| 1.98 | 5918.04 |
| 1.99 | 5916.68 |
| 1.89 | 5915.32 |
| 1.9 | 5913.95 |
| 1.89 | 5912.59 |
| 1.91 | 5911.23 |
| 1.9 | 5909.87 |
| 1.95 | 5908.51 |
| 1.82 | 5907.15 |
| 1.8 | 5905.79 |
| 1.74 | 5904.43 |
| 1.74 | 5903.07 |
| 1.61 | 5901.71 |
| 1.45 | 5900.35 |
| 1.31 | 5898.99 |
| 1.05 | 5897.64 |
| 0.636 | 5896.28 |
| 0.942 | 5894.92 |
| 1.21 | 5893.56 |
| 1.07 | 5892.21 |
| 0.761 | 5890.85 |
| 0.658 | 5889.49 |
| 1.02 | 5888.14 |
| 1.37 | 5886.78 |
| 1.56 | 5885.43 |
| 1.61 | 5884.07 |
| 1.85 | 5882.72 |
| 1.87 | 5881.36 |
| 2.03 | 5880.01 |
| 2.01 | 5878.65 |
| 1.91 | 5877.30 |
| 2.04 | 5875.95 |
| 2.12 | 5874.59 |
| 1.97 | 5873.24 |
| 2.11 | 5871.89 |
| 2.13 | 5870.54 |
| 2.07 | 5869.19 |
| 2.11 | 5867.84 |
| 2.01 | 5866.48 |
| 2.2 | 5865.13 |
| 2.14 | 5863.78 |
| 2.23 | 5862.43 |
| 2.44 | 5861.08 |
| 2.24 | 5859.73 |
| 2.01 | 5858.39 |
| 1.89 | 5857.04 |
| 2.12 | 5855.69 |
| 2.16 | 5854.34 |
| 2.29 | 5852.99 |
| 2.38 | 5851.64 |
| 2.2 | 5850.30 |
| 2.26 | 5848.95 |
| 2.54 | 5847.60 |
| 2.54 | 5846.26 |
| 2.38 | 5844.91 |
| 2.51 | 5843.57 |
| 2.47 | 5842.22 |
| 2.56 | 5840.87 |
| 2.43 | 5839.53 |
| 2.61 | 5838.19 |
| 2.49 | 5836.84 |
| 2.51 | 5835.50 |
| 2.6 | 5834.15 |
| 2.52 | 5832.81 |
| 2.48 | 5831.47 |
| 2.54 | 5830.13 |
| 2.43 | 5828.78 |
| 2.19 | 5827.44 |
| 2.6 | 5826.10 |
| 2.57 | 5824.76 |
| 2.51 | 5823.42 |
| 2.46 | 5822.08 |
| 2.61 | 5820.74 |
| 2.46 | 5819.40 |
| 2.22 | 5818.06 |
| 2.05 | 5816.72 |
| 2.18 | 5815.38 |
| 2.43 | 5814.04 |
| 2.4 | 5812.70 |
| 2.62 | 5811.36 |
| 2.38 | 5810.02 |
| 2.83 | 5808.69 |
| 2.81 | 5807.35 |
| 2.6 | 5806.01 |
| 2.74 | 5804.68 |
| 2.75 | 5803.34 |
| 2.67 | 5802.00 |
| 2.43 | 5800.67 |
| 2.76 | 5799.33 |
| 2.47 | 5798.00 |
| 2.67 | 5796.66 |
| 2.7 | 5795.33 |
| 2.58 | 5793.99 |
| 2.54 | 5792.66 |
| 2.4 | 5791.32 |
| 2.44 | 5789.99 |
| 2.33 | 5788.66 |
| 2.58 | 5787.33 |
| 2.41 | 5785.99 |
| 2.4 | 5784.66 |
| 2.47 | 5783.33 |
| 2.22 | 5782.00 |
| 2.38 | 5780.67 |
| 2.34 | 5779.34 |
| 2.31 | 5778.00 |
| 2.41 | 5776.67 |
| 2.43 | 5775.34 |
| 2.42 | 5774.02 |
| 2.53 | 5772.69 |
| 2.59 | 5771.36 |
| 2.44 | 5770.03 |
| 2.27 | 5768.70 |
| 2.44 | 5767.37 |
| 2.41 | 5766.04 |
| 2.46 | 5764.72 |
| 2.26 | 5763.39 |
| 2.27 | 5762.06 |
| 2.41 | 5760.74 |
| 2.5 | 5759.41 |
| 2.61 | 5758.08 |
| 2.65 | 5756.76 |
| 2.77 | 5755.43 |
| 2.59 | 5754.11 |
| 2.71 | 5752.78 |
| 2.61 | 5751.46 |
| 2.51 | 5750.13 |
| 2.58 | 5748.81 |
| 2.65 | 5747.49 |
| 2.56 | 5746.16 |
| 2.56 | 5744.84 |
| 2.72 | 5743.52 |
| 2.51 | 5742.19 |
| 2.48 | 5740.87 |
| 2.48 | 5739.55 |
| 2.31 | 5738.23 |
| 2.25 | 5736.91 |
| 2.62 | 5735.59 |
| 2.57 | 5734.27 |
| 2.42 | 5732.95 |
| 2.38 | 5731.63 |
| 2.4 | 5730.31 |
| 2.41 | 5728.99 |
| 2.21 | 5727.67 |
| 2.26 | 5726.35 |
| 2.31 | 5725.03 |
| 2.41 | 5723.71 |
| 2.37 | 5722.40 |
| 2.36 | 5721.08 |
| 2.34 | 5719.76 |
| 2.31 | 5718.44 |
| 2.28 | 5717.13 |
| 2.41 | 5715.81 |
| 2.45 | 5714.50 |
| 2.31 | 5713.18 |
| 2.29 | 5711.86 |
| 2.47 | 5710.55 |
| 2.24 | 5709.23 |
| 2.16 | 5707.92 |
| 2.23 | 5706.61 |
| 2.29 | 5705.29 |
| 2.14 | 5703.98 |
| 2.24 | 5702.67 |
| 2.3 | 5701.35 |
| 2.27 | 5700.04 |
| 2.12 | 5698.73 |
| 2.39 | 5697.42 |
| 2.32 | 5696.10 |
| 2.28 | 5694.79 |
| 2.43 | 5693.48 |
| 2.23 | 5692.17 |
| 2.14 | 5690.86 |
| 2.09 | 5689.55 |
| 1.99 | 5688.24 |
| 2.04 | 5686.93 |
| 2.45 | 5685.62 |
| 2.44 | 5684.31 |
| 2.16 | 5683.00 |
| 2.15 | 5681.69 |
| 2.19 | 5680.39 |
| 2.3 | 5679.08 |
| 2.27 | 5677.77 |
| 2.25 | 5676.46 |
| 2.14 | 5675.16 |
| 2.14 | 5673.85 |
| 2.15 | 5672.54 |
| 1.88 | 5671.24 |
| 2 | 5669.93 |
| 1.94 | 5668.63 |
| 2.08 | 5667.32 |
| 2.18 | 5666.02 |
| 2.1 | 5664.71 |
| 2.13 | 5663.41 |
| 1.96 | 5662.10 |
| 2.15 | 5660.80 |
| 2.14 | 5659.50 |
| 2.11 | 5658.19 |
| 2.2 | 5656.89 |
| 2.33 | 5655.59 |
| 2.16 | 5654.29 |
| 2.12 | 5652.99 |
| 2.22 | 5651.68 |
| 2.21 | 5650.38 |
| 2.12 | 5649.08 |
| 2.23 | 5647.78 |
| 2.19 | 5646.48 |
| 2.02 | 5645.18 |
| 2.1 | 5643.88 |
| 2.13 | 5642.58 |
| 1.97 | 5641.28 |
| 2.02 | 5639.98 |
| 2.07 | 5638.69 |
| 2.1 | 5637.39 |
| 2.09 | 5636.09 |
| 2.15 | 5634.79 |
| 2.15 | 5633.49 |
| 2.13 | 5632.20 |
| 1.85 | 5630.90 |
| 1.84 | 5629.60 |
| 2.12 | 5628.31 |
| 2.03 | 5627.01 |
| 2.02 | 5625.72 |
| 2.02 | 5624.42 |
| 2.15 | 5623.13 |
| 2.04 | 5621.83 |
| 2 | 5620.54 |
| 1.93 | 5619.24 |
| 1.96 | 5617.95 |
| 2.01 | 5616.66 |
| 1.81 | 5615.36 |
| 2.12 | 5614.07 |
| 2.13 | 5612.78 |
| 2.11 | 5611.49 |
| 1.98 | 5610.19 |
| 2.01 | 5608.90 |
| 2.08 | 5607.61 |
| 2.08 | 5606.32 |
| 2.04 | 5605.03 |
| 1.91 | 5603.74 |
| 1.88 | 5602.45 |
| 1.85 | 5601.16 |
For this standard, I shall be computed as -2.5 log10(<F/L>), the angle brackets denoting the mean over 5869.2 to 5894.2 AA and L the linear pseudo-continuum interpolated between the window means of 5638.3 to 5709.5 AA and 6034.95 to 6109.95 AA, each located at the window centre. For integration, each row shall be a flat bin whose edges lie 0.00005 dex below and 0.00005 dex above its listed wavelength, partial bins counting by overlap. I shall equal 0.42 mag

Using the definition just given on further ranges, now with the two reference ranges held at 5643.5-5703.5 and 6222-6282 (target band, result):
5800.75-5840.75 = -0.19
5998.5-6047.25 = -0.22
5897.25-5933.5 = 0.12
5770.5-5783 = -0.13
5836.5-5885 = -0.05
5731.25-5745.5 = -0.16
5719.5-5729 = -0.09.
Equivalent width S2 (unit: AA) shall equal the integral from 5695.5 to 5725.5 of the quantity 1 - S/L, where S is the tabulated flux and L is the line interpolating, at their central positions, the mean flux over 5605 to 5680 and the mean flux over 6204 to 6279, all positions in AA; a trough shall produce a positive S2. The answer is -3.5 AA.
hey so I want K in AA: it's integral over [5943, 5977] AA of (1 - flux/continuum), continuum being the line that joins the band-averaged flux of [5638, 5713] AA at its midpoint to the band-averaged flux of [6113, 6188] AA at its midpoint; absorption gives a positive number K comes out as 2.98 AA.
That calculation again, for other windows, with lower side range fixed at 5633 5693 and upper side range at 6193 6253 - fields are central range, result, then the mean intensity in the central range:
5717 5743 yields -3.5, 2.39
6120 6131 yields -3.5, 2.52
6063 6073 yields -3.4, 2.6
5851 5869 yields -1.1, 2.17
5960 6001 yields -4.9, 2.22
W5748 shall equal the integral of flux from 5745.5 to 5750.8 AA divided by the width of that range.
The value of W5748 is 2.57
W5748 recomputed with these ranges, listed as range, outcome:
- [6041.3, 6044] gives 2.68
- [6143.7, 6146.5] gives 3.02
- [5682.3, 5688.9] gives 2.21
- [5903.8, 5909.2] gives 1.83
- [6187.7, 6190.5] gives 1.87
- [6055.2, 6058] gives 2.66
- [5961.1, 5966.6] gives 2.12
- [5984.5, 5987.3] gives 2.22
